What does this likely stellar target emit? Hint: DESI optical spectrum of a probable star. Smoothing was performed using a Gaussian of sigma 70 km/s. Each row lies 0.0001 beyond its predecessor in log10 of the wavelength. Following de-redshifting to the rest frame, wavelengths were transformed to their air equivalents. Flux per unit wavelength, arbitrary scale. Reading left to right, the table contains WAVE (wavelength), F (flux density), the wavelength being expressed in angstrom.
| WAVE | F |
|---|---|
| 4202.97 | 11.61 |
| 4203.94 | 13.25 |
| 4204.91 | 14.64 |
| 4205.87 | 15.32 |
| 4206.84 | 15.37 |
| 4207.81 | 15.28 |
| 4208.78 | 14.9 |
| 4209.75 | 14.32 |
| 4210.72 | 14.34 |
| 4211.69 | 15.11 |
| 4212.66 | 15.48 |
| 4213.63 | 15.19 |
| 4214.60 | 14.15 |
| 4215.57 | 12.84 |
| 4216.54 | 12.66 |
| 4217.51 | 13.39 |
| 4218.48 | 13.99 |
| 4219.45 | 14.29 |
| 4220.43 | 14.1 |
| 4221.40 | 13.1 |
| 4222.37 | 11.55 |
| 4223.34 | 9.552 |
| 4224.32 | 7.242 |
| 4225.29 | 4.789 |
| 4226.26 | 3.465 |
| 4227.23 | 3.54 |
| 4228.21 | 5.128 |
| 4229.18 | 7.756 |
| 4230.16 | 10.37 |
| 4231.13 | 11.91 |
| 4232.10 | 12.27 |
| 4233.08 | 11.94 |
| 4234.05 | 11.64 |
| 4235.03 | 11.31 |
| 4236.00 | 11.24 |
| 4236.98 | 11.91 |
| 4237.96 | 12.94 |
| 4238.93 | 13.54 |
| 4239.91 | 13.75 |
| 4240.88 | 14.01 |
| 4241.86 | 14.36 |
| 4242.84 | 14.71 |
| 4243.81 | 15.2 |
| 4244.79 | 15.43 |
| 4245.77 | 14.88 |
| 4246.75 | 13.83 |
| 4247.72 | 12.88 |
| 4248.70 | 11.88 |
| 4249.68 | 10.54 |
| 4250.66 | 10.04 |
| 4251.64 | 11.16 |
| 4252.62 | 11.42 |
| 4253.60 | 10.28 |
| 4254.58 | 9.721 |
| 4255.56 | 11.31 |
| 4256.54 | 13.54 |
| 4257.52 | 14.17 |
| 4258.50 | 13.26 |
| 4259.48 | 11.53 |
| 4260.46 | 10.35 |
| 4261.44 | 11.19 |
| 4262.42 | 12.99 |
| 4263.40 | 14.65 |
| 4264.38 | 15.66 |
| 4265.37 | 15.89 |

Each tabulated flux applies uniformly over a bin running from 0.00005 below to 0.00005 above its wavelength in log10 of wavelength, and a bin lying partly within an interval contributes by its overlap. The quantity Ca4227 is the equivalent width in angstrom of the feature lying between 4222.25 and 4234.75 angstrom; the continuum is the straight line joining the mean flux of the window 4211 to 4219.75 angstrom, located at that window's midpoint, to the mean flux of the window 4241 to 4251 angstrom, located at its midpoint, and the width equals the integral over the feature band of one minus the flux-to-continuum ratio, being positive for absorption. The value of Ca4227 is 4.8 angstrom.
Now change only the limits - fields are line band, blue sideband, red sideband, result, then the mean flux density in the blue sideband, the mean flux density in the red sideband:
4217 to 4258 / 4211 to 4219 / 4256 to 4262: 5.09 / 14.1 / 12.3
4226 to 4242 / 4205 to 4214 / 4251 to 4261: 3.00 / 15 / 11.6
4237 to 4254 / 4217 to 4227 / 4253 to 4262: -2.62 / 10.4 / 11.7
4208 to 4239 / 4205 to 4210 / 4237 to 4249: 6.38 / 15.1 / 13.9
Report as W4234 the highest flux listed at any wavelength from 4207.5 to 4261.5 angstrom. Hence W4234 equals 15.48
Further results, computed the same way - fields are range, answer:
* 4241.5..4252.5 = 15.43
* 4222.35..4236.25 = 12.27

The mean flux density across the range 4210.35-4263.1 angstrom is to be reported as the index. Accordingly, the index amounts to 11.9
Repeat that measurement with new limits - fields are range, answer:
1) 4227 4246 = 12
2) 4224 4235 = 8.33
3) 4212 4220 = 14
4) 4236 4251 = 13.3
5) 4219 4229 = 8.62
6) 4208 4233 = 11.5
